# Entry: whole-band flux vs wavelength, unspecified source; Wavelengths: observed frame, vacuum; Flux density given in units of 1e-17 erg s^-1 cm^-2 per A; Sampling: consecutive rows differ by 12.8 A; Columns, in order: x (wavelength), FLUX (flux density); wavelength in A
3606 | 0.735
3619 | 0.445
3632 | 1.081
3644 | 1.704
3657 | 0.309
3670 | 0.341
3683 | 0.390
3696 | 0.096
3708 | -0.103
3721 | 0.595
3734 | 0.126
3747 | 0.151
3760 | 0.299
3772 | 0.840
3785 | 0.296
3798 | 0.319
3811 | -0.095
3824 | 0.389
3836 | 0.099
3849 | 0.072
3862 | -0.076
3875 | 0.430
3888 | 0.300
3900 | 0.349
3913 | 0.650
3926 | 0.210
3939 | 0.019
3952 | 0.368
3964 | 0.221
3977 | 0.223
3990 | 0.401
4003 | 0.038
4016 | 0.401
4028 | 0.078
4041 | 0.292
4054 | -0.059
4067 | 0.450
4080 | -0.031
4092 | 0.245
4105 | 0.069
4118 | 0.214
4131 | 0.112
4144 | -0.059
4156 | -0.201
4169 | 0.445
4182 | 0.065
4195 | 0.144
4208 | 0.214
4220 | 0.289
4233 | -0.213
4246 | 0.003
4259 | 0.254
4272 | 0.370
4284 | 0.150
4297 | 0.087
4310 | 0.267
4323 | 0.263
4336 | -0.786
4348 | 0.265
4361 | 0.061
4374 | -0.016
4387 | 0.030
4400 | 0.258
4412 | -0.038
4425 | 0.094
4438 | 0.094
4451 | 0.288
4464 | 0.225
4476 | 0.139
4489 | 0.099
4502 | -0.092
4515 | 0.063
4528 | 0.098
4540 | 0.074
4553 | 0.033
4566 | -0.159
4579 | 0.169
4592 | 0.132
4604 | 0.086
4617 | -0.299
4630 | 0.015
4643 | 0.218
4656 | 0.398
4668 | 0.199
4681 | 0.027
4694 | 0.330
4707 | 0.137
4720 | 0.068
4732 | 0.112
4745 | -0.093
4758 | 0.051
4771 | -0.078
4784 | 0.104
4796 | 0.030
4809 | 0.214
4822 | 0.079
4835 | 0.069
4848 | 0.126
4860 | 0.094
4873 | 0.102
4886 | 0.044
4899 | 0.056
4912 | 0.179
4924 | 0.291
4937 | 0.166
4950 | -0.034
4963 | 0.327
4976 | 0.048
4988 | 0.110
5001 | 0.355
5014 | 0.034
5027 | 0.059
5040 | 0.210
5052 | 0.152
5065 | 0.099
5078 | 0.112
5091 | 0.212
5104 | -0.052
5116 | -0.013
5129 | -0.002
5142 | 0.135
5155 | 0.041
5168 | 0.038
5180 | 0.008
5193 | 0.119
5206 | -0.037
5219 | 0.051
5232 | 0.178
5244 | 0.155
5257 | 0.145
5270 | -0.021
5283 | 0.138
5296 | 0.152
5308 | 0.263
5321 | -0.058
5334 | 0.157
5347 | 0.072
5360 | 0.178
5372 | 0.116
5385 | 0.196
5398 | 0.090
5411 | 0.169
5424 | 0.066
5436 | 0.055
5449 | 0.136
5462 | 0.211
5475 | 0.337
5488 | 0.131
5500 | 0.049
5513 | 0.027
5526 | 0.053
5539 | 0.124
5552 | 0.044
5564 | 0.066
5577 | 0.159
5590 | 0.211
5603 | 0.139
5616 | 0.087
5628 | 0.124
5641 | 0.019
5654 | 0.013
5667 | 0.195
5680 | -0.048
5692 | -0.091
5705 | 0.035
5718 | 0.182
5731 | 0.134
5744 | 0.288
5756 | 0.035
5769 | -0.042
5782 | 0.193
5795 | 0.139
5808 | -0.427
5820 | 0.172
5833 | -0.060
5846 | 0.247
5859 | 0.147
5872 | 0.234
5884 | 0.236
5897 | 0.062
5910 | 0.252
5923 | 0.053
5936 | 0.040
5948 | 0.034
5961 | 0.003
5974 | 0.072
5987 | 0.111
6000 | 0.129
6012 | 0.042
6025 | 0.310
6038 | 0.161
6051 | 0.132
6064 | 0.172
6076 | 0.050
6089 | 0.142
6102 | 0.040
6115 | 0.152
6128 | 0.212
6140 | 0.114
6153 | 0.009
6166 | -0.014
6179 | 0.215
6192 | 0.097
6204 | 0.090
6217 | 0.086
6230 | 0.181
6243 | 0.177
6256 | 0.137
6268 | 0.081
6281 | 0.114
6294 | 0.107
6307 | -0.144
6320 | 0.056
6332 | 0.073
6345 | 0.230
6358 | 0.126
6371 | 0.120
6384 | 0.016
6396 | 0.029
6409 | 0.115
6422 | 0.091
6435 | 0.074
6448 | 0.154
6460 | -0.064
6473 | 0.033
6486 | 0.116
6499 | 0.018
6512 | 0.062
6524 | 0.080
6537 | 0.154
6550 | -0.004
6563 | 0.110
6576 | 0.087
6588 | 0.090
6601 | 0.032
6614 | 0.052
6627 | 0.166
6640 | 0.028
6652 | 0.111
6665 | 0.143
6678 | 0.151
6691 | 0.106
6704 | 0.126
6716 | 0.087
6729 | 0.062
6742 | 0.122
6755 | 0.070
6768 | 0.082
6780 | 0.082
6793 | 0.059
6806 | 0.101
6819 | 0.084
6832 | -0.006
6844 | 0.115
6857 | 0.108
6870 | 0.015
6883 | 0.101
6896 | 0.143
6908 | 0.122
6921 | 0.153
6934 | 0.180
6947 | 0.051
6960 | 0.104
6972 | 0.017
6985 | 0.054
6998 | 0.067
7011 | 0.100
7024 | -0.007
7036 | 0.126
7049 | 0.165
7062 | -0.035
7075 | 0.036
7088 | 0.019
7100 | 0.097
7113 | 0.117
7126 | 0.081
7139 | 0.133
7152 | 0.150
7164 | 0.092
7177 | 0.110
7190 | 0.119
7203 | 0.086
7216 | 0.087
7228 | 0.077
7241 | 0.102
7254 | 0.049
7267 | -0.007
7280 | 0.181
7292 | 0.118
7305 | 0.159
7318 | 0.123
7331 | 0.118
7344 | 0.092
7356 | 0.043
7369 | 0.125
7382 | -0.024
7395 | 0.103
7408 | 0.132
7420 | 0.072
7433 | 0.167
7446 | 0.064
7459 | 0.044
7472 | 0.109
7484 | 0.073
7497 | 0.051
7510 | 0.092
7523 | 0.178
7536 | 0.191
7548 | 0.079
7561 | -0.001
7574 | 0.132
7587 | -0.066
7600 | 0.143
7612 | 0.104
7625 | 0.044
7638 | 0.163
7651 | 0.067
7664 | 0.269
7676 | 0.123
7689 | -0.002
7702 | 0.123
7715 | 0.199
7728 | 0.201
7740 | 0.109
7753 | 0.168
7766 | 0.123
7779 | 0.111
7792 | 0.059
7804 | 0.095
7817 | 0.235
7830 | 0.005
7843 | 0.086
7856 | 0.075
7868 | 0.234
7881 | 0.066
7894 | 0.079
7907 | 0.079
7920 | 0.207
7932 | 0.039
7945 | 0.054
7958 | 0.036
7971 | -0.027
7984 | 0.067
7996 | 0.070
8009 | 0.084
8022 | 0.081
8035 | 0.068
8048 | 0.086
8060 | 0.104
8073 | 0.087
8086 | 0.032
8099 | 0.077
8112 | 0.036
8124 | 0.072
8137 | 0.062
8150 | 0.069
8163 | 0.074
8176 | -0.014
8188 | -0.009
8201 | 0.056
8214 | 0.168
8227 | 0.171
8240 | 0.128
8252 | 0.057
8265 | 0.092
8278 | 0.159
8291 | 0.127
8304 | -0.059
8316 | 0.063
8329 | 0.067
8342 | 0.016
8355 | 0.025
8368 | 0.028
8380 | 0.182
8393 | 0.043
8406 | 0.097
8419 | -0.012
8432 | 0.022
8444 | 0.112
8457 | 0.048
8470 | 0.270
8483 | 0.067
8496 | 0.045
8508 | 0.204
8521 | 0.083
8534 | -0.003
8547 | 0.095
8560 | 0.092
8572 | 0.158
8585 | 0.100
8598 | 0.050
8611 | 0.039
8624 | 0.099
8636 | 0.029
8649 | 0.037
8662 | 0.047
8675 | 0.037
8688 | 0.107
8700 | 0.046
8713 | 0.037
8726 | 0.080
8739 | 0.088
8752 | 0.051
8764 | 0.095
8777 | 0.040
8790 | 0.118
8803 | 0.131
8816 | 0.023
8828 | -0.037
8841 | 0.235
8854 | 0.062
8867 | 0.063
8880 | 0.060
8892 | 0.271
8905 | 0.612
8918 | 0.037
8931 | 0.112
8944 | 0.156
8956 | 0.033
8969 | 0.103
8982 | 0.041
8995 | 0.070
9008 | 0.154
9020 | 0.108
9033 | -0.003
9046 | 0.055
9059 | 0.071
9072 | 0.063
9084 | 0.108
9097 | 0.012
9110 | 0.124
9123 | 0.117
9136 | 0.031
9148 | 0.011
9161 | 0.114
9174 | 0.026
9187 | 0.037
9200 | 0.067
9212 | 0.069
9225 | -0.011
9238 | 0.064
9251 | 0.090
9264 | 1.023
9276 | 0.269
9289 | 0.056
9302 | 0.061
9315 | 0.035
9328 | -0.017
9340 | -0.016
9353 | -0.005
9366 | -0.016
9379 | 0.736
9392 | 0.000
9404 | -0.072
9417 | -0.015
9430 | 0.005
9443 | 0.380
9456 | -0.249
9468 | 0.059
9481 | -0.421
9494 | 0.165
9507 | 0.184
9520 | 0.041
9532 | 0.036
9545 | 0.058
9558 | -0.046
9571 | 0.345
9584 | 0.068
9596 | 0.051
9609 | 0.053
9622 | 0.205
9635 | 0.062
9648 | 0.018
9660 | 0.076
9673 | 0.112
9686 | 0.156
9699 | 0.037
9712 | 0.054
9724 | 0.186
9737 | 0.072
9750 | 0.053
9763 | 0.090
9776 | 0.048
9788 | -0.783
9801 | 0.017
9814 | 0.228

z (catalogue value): 1.485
